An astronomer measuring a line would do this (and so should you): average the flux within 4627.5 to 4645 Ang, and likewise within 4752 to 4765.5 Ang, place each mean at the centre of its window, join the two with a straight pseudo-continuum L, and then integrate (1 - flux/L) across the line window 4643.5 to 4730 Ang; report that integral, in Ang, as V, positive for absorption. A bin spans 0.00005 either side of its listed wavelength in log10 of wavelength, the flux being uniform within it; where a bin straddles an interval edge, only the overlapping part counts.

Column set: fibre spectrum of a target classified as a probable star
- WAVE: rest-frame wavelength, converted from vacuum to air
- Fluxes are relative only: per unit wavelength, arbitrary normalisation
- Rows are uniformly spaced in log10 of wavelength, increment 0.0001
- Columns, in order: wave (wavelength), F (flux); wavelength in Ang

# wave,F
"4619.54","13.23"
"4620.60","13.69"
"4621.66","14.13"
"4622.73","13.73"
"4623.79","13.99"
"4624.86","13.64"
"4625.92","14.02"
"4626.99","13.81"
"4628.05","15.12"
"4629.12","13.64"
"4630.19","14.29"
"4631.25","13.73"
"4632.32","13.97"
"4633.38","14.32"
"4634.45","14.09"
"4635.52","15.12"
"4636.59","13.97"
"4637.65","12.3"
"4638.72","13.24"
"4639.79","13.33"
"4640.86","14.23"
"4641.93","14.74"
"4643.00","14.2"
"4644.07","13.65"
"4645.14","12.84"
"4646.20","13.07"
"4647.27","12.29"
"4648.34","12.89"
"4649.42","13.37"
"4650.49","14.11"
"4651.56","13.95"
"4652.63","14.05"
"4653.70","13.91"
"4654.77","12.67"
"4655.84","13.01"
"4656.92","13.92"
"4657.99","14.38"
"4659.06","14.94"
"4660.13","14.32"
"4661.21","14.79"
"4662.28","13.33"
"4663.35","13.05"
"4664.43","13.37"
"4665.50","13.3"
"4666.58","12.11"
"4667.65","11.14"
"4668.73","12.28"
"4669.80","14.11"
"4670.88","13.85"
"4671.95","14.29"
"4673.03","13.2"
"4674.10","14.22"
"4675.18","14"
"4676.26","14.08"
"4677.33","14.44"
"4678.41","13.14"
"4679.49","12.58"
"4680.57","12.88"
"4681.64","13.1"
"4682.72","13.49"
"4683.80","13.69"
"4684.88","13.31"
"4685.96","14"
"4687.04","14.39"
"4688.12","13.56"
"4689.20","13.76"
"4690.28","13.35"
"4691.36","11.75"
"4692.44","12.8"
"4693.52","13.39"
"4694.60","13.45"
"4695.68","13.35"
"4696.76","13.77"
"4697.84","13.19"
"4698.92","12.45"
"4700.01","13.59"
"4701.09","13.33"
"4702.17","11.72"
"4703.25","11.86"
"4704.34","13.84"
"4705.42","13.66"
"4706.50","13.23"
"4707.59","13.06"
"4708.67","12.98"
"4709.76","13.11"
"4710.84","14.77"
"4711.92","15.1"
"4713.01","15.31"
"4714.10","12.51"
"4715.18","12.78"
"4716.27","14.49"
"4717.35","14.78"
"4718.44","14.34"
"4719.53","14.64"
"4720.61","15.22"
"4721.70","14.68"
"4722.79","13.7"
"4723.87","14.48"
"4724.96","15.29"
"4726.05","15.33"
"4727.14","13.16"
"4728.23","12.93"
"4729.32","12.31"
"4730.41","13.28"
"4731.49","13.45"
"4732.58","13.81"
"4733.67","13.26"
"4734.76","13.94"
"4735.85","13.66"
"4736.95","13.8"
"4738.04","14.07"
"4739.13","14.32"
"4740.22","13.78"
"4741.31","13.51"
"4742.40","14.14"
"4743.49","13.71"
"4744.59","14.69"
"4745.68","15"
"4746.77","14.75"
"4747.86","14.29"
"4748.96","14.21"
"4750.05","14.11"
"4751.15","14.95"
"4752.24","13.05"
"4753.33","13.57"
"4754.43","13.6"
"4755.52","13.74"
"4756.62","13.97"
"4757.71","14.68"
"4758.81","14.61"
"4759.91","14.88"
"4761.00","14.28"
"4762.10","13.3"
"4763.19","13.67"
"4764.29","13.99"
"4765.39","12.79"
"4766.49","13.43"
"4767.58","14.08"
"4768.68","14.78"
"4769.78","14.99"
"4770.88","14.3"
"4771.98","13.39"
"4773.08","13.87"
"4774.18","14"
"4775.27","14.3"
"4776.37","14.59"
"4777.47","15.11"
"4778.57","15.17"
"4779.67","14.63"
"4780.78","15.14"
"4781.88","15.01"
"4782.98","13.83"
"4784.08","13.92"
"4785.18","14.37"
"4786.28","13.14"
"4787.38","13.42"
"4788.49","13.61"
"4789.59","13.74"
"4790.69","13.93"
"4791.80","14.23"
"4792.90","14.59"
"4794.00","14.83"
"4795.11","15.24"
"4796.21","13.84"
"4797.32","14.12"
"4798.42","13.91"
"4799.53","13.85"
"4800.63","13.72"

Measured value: 2.4 Ang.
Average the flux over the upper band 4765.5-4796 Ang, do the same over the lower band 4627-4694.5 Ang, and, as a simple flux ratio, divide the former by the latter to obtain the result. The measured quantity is 1.0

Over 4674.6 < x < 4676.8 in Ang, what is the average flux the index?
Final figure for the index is 14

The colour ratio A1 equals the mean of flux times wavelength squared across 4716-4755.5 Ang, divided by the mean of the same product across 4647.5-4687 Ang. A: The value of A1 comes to 1.07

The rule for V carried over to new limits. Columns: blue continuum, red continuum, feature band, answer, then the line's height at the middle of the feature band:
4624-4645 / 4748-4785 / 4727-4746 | 0.6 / 14.1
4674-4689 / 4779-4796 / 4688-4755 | 0.5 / 13.8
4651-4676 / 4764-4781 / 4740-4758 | 0.0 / 14.1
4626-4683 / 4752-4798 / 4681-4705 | 1.0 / 13.8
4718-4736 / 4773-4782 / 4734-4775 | 0.9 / 14.4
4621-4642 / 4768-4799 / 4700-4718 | 0.7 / 14.1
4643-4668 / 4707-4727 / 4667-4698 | 0.9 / 13.8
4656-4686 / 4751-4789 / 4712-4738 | -0.3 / 13.8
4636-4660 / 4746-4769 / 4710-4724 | -0.5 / 13.9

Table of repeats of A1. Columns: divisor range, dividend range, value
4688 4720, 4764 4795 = 1.09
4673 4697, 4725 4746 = 1.05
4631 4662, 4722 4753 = 1.05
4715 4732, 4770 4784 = 1.05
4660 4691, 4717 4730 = 1.08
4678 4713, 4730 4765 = 1.07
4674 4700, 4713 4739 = 1.06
